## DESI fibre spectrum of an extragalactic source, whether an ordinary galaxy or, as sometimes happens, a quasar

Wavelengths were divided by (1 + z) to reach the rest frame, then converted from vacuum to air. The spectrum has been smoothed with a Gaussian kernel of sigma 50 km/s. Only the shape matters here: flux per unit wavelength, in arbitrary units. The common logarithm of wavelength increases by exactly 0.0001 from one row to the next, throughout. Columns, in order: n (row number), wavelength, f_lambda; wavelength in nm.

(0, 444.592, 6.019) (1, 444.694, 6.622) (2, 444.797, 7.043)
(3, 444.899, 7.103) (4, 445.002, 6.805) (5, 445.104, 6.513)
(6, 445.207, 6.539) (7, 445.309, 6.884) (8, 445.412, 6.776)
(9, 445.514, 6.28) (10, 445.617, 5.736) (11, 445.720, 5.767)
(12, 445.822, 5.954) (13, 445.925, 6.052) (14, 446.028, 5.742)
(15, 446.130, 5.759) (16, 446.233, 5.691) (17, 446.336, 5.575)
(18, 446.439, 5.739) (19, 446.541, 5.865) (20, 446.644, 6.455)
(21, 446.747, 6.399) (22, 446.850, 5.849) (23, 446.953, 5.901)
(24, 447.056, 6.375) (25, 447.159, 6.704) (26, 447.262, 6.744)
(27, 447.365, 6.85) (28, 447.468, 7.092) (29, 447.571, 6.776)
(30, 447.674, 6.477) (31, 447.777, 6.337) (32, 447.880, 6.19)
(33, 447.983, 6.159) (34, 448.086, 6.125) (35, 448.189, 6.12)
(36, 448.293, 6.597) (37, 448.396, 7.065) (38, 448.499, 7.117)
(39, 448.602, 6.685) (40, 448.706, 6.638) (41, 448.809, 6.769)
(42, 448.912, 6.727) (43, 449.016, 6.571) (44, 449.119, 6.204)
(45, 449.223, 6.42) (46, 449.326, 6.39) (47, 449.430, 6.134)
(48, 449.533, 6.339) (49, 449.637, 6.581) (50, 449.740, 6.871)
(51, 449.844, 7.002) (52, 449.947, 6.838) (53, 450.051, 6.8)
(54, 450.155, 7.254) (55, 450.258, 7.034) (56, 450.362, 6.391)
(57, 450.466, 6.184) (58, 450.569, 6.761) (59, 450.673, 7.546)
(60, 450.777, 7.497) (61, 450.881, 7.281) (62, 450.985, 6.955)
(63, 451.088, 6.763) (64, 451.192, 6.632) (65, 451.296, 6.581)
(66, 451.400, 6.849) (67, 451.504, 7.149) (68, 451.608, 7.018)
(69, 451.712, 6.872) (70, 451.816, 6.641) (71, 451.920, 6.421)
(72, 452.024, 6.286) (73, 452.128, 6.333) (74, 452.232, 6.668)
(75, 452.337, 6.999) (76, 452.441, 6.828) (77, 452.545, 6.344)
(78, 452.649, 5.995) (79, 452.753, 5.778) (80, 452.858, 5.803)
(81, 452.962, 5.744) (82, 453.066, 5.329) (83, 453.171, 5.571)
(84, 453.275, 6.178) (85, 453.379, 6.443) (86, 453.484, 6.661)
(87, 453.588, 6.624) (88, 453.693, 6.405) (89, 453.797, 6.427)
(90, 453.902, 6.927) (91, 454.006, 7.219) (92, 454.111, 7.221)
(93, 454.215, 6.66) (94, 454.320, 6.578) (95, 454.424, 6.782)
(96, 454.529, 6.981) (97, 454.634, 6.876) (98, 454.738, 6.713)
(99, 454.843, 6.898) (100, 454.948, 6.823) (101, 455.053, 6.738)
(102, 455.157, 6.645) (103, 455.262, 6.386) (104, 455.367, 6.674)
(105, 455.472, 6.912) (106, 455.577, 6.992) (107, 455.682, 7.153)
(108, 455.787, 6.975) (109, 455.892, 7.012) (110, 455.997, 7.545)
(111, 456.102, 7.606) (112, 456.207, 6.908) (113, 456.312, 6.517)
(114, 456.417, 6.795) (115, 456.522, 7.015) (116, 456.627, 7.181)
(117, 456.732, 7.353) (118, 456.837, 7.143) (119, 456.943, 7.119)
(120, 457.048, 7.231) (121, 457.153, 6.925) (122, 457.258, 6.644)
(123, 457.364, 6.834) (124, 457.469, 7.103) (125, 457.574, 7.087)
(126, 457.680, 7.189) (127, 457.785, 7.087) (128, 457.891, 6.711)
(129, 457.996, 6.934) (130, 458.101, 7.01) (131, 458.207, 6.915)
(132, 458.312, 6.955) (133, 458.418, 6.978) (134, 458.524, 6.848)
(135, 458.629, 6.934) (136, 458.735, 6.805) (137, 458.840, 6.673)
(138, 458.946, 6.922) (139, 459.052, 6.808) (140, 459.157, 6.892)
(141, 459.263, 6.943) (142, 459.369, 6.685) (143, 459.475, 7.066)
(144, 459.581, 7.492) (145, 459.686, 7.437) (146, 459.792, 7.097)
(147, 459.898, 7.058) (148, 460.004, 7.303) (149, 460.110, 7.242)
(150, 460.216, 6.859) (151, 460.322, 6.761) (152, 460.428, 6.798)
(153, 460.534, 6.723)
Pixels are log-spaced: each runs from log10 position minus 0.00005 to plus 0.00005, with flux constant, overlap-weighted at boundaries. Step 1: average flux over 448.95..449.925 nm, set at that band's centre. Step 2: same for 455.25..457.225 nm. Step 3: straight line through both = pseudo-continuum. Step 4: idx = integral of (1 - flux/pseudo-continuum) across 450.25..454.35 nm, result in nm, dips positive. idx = 0.09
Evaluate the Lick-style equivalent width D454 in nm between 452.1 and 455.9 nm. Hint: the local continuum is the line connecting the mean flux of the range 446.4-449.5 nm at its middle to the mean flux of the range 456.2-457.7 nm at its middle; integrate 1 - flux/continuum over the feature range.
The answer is 0.14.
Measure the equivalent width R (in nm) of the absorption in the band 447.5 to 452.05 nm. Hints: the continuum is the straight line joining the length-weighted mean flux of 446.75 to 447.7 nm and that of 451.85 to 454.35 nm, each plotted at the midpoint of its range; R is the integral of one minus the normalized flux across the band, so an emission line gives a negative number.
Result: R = -0.156 nm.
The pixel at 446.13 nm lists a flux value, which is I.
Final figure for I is 5.759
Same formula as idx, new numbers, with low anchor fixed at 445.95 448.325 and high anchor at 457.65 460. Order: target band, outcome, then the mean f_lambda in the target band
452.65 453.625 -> 0.090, 6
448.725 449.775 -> -0.021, 6.5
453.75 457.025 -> -0.083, 6.93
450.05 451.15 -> -0.085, 6.96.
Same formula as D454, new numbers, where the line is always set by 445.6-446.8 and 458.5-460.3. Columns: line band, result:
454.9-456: -0.03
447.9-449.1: -0.10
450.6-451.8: -0.13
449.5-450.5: -0.09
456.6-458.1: -0.04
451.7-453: 0.01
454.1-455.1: -0.03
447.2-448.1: -0.08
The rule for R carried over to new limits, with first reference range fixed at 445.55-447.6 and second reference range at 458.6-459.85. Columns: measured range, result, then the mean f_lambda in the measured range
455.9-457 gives -0.05 nm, 7.12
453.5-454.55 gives -0.02 nm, 6.77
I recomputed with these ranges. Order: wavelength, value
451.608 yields 7.018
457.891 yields 6.711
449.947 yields 6.838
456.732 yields 7.353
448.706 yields 6.638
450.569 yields 6.761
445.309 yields 6.884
